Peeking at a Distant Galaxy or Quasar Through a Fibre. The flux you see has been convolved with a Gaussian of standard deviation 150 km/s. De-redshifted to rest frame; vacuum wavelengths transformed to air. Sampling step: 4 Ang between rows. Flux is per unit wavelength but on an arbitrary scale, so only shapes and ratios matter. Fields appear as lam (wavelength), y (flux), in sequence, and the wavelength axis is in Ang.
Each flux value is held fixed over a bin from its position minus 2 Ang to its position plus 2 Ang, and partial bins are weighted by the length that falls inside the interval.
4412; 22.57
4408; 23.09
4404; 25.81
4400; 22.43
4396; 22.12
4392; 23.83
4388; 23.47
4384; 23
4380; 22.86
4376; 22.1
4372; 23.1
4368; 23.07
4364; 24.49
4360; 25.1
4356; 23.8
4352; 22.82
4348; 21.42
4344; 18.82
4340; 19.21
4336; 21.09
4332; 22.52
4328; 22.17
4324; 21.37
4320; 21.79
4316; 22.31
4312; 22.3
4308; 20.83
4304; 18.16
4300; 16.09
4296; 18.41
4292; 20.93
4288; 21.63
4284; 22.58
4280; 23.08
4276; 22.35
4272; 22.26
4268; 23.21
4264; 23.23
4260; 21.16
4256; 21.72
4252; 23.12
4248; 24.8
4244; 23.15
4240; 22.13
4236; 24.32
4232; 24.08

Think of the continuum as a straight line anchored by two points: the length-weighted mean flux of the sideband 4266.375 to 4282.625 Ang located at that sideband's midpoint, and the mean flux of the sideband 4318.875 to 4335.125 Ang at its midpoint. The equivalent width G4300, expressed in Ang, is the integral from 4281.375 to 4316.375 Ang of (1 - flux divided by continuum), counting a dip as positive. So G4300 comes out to 3.17 Ang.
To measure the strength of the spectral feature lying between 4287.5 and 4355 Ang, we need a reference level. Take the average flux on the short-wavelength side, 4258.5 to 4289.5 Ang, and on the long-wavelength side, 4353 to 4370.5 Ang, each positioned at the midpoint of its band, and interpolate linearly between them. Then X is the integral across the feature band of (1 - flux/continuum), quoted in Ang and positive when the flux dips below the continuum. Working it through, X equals 7.48 Ang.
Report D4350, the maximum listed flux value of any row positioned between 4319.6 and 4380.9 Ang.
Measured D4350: 25.1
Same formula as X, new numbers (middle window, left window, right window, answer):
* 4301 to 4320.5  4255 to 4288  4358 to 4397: 1.71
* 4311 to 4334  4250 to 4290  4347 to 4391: 0.81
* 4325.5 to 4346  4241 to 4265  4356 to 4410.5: 2.14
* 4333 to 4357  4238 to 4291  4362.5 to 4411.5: 1.97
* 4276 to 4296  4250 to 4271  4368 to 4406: 0.79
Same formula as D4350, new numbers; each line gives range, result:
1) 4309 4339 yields 22.52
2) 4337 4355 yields 22.82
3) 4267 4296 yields 23.21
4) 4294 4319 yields 22.31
